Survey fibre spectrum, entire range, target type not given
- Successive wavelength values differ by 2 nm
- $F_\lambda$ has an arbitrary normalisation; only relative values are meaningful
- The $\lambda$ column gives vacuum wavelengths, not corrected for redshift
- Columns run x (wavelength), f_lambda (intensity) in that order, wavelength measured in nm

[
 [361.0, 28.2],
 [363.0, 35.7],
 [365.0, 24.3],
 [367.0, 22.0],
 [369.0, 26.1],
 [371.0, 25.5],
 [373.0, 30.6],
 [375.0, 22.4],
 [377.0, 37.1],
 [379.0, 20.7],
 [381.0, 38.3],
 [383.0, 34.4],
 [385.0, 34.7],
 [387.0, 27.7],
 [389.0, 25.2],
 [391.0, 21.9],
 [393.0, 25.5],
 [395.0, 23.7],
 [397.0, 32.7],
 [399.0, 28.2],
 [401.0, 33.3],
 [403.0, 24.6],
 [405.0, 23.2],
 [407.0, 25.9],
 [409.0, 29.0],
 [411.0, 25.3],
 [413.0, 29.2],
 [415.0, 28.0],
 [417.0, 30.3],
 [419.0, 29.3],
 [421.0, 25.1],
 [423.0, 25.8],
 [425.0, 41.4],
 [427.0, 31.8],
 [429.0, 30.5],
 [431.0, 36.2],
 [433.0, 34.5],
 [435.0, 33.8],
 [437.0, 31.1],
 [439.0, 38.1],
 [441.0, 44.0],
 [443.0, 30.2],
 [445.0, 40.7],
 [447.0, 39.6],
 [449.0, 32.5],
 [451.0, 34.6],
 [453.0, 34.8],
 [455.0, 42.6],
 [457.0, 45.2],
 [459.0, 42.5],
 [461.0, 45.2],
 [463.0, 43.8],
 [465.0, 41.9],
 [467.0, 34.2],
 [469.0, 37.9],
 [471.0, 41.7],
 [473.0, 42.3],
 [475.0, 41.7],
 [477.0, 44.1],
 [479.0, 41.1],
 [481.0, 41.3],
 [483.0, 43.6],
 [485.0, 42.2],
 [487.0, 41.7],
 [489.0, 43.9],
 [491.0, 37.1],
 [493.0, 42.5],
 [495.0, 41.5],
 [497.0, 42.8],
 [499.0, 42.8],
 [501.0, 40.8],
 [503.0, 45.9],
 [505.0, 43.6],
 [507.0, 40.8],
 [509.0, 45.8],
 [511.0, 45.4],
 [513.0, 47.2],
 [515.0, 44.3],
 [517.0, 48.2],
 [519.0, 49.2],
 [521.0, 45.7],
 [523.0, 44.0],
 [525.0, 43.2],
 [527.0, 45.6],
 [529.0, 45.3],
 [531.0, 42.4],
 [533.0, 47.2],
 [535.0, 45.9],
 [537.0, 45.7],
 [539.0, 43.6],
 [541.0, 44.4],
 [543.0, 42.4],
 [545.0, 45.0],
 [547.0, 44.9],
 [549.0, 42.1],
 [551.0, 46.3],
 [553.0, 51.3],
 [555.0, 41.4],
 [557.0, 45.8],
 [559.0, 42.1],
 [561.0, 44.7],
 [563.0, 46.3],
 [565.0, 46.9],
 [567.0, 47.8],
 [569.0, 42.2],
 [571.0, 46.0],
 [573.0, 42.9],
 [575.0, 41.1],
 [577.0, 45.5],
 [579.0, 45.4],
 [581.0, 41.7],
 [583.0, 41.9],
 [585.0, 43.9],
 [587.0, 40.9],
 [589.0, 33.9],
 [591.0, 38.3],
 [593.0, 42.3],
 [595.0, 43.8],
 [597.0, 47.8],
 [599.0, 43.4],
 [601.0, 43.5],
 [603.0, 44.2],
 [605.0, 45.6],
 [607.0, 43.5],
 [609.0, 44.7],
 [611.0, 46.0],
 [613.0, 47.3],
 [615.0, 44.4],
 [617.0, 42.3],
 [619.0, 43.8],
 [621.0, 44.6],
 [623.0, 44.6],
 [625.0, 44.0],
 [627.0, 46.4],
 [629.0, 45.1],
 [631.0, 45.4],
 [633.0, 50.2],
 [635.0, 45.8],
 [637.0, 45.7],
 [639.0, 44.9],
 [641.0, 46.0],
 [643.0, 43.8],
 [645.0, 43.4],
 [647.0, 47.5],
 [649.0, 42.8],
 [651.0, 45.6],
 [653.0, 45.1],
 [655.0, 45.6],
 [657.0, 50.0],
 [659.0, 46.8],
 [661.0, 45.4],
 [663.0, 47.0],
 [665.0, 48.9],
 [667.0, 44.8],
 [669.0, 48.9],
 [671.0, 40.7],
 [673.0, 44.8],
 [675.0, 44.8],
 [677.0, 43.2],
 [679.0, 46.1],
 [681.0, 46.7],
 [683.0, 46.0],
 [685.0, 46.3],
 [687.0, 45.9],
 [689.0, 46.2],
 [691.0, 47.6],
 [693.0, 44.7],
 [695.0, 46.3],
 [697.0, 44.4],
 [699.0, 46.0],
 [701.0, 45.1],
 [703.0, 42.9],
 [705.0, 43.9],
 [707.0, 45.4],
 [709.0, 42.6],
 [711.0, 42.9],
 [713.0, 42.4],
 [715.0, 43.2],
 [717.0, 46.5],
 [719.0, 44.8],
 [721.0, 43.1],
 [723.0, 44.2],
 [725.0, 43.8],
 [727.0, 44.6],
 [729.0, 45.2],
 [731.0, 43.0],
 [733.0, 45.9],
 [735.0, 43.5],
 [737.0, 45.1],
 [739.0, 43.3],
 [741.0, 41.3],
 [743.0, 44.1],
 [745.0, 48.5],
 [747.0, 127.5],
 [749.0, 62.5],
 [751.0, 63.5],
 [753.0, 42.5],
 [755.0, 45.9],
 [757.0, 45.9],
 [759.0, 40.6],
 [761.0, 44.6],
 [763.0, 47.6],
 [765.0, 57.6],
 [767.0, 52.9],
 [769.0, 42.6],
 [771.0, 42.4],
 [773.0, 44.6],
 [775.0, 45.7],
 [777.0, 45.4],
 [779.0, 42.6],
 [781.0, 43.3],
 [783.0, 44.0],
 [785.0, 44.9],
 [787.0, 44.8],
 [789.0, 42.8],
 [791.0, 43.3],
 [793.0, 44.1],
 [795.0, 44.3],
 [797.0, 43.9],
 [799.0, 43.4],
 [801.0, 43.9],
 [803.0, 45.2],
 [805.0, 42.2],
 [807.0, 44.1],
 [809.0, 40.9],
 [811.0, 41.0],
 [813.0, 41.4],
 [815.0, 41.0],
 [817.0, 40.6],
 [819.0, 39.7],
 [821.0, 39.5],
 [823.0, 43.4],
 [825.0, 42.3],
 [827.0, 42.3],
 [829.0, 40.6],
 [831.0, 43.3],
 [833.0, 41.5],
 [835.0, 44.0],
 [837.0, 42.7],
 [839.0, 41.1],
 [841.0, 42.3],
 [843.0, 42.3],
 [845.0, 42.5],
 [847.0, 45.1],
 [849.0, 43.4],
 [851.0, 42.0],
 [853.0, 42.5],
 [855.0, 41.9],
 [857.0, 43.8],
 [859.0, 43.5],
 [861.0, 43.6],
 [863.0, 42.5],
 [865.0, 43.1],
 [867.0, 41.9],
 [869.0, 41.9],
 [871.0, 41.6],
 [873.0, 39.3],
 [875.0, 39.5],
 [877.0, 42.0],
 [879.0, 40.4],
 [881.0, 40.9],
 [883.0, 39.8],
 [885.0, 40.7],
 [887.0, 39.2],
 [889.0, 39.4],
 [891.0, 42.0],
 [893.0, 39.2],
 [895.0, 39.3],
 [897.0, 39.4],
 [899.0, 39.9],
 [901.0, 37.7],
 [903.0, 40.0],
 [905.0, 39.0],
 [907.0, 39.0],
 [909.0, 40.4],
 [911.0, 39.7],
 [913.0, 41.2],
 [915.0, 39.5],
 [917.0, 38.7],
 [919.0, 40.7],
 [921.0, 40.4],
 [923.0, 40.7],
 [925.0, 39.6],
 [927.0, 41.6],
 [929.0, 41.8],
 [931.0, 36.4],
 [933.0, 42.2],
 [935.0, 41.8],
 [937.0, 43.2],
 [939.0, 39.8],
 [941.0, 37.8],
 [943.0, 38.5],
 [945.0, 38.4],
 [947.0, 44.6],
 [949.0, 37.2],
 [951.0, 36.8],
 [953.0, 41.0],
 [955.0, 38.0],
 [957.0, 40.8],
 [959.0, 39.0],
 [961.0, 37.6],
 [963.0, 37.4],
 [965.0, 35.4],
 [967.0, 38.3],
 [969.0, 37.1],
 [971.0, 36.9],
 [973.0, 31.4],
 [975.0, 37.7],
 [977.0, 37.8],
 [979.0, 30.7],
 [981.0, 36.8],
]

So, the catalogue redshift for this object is 0.14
